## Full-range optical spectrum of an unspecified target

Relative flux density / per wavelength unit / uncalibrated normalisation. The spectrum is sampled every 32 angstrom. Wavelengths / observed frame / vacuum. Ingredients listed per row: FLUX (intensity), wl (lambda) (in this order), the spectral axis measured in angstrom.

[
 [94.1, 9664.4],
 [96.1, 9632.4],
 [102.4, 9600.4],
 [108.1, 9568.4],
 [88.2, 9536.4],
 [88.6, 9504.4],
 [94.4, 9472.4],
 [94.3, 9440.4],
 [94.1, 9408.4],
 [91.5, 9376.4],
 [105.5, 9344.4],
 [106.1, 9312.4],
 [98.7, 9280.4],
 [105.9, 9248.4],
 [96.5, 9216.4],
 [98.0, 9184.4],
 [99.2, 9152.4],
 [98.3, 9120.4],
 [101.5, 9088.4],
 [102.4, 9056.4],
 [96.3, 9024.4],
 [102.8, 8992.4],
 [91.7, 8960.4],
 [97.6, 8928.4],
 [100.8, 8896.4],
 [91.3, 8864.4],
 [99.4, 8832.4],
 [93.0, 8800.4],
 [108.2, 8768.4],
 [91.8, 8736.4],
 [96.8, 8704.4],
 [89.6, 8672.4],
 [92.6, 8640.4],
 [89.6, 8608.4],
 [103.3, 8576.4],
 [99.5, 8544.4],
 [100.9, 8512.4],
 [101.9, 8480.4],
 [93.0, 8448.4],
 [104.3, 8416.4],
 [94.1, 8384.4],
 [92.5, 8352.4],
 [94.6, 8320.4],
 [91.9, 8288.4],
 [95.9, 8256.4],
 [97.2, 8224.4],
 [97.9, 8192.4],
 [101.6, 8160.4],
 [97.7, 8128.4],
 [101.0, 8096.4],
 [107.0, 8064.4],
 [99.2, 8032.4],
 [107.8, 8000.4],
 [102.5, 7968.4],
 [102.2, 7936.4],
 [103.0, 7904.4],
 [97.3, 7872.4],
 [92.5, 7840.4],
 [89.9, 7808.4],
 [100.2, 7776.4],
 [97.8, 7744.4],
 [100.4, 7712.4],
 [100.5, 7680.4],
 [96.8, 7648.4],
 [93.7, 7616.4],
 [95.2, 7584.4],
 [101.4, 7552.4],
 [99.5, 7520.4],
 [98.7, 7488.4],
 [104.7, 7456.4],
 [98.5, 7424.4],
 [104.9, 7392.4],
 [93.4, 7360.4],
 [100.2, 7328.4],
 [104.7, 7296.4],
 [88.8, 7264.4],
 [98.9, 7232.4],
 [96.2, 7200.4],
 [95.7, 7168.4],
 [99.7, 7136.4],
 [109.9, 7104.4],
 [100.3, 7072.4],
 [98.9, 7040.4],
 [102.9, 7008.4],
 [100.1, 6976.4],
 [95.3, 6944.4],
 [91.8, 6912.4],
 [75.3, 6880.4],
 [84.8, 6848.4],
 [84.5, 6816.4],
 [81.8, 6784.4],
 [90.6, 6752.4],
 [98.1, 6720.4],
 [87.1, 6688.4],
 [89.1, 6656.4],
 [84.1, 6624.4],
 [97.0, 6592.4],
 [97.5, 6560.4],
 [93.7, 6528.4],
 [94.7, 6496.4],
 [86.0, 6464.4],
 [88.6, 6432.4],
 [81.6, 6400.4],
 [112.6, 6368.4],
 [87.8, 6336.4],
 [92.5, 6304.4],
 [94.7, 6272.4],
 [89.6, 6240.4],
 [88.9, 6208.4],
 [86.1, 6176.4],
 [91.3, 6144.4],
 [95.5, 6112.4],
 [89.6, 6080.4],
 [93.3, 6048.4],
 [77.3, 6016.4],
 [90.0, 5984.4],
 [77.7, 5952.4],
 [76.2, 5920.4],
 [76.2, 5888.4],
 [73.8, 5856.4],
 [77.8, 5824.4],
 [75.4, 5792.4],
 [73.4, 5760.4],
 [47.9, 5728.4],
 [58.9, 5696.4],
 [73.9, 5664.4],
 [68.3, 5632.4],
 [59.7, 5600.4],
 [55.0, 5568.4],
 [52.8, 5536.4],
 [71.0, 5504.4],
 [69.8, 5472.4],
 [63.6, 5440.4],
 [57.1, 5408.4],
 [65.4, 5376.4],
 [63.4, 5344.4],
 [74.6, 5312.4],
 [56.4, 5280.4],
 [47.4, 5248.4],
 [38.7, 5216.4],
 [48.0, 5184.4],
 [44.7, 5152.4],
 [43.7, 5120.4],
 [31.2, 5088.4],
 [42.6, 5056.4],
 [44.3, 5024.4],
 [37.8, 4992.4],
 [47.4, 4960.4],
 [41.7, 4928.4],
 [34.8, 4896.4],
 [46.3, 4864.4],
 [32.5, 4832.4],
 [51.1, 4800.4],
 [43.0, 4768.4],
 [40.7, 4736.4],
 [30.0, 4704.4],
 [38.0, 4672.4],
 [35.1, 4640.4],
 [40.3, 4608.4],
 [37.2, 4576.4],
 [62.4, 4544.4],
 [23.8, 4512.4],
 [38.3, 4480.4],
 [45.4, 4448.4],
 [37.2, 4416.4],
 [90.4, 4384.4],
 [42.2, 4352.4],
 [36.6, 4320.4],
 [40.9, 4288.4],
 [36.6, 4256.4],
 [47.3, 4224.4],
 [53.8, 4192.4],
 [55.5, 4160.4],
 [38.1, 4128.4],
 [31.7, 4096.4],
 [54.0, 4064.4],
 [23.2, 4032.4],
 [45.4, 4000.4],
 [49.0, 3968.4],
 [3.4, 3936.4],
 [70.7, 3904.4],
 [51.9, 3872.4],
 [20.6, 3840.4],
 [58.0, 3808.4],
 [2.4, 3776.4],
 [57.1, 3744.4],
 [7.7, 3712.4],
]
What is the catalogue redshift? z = 0.33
